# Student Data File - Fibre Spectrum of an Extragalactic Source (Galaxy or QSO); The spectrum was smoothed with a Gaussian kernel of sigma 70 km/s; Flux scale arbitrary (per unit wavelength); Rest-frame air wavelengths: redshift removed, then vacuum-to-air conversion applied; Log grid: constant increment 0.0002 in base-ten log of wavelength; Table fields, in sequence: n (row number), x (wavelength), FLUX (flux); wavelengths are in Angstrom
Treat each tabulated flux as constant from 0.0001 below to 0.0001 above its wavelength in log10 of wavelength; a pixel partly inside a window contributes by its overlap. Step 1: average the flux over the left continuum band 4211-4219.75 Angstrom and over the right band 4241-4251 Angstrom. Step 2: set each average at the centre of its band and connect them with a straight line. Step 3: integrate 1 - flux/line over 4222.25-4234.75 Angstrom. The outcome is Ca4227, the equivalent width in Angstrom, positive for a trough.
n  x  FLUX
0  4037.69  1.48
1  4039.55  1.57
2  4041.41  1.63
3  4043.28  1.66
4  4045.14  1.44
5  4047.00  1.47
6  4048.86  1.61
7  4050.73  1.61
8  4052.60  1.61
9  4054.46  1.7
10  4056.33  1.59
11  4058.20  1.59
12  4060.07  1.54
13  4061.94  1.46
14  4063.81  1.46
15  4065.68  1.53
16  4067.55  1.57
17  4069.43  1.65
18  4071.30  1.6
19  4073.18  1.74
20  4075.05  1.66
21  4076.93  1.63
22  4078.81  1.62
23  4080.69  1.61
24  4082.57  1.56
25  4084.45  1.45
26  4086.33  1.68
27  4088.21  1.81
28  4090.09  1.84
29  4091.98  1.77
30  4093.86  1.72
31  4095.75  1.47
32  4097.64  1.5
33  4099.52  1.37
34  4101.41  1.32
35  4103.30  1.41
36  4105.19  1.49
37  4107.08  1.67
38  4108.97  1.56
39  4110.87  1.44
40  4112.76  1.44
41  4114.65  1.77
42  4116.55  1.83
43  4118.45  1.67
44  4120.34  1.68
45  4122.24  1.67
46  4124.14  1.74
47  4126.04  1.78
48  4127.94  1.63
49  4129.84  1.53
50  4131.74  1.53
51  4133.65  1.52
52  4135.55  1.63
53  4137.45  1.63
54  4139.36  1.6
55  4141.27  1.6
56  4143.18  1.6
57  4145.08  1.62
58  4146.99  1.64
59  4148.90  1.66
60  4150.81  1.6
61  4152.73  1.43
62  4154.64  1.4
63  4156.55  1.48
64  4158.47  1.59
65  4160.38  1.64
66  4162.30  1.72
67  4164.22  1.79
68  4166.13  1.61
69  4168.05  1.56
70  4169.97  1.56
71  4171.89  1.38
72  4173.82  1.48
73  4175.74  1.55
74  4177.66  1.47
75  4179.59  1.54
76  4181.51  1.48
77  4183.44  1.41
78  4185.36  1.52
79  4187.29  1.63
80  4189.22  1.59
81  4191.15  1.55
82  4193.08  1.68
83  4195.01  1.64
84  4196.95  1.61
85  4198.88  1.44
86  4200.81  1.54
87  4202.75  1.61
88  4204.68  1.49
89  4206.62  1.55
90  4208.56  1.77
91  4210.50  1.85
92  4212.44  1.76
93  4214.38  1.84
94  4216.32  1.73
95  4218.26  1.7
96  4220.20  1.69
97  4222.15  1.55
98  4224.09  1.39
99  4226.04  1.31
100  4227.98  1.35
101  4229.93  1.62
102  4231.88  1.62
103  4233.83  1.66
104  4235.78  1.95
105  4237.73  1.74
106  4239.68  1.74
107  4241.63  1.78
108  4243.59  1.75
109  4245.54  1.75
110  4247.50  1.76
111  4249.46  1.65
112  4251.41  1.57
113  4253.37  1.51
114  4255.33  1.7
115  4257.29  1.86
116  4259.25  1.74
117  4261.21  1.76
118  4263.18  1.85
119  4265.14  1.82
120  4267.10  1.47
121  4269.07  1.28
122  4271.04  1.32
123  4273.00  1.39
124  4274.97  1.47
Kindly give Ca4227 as 1.79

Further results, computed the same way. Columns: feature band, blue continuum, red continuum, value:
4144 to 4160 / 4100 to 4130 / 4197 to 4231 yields 0.4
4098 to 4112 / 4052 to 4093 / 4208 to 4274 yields 1.4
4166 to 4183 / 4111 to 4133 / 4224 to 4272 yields 1.5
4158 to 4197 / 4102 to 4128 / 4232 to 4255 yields 2.2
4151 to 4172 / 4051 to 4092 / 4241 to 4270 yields 1.0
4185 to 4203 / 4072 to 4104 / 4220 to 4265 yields 0.7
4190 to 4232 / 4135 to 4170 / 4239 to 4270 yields 1.2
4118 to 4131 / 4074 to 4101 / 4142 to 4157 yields -0.7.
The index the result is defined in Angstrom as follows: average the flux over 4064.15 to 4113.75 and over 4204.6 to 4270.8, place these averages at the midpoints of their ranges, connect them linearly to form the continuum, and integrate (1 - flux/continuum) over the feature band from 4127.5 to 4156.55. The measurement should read 0.70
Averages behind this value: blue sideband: 1.58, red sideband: 1.66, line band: 1.57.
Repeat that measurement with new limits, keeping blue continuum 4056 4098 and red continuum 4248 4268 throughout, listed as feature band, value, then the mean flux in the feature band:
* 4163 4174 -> 0.5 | 1.57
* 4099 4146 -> 1.2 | 1.59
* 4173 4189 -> 1.4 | 1.51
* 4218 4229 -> 1.3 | 1.49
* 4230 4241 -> -0.3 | 1.73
